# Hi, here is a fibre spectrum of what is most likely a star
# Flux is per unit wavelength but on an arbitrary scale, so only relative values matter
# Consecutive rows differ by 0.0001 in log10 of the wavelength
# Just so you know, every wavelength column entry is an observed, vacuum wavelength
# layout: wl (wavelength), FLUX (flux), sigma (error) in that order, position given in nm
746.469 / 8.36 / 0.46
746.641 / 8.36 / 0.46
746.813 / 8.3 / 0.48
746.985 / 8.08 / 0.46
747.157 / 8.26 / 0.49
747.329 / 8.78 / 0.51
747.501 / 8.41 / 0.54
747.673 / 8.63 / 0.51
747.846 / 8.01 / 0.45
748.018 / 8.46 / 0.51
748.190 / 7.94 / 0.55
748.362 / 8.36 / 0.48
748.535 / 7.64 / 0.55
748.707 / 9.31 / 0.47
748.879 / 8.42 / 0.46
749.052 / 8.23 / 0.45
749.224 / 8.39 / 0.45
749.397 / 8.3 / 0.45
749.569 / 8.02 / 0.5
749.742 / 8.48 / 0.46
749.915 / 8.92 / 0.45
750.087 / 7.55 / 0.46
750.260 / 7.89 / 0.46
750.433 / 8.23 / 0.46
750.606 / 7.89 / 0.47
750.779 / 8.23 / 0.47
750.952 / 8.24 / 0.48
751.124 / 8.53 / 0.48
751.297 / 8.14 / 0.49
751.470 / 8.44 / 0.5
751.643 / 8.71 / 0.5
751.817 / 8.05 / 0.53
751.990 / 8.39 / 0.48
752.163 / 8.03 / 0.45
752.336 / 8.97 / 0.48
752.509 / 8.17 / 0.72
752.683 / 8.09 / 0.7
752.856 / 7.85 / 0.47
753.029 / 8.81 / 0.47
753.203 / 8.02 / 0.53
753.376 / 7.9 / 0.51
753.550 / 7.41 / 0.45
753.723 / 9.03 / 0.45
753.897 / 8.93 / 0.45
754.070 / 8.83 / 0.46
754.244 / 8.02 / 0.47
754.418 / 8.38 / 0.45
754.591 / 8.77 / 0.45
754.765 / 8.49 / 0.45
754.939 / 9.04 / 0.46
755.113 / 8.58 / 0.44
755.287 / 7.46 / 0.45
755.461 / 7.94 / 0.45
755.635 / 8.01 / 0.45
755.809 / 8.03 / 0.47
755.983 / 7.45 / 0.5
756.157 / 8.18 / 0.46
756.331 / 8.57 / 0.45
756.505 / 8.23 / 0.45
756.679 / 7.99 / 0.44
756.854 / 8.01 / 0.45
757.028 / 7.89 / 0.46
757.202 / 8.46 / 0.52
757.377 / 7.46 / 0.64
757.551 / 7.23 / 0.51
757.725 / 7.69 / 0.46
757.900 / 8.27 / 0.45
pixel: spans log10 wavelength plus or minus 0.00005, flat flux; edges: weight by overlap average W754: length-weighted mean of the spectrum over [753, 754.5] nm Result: 8.35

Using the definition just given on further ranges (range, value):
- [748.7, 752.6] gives 8.31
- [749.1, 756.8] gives 8.26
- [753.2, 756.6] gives 8.27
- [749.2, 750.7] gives 8.17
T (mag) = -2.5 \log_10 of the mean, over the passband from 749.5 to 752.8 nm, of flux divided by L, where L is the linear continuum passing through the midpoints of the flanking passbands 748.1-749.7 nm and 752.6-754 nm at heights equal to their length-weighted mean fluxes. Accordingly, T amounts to 0.00 mag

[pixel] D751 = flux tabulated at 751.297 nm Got 8.14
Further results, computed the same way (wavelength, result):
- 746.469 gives 8.36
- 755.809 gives 8.03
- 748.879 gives 8.42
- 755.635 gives 8.01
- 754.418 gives 8.38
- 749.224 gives 8.39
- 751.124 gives 8.53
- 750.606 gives 7.89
